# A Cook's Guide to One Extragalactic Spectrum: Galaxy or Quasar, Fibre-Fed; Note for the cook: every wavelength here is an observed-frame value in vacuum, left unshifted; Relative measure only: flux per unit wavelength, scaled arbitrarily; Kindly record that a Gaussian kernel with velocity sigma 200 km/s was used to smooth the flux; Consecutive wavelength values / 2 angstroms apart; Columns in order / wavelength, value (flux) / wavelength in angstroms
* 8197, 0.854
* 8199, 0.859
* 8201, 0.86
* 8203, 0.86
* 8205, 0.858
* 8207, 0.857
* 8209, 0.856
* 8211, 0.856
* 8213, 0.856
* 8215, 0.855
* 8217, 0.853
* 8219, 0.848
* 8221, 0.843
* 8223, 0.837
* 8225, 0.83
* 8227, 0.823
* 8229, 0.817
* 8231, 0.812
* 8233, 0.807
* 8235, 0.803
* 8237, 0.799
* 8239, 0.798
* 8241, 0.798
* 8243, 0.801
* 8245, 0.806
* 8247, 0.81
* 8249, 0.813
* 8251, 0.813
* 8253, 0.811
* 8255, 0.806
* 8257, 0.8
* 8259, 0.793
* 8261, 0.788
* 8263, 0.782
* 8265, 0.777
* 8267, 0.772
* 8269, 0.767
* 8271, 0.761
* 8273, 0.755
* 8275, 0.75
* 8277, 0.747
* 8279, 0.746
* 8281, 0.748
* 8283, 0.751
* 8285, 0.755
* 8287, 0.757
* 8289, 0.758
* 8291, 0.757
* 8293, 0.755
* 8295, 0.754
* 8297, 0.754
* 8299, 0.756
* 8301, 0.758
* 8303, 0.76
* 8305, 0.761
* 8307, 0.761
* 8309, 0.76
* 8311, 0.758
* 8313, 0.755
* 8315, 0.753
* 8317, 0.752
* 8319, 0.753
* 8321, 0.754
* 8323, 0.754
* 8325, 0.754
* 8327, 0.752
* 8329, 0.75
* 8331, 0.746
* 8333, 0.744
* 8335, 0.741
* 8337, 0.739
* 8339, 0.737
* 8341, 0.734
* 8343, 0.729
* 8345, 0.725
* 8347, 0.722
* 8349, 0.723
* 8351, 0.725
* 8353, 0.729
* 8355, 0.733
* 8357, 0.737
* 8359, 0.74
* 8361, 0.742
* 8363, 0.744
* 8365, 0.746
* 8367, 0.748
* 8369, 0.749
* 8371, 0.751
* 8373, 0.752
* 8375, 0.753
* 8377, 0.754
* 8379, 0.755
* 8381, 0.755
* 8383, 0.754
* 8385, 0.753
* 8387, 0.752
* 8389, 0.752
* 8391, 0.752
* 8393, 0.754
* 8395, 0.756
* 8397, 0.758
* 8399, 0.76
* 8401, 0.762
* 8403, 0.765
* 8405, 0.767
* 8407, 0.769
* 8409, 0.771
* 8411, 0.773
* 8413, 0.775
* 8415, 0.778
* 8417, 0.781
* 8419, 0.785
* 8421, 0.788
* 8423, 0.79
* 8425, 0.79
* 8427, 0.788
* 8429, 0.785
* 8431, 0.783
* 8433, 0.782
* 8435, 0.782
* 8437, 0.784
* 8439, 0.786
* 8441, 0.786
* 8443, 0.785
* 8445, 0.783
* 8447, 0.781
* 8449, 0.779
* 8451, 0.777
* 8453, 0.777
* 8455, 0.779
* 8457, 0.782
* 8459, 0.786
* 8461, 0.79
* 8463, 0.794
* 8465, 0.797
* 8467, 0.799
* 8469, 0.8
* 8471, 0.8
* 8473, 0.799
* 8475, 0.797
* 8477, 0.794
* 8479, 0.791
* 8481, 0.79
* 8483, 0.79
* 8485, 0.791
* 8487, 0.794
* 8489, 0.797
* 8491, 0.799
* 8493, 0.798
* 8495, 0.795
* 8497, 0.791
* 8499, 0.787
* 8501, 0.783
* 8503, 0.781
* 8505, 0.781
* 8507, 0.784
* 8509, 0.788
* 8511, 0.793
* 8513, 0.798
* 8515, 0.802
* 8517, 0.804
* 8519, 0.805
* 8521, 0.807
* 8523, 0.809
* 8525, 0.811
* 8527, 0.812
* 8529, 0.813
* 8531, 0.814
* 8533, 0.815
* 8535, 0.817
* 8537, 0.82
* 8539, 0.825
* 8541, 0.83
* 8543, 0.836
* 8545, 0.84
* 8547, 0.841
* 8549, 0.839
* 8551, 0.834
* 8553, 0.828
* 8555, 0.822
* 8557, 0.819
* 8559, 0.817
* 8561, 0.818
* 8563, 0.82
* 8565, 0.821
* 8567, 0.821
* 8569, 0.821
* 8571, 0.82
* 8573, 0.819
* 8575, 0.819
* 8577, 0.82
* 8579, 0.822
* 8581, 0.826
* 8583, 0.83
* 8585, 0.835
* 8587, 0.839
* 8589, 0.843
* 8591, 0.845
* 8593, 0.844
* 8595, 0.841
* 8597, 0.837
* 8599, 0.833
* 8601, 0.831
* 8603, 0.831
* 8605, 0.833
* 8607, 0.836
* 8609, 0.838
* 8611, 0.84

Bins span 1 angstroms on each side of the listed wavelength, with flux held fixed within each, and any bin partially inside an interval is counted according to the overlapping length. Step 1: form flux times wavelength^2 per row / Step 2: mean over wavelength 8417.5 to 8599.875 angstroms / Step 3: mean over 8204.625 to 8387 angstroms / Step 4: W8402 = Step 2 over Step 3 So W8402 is 1.10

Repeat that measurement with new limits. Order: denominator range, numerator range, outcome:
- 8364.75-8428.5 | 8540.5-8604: 1.13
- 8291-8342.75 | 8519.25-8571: 1.15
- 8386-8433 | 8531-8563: 1.11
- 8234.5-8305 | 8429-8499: 1.07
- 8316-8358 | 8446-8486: 1.10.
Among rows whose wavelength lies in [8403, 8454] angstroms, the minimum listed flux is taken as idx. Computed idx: 0.765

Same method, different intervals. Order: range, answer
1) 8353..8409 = 0.729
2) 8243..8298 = 0.746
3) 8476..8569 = 0.781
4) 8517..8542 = 0.804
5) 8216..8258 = 0.798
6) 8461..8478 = 0.79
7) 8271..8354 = 0.722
